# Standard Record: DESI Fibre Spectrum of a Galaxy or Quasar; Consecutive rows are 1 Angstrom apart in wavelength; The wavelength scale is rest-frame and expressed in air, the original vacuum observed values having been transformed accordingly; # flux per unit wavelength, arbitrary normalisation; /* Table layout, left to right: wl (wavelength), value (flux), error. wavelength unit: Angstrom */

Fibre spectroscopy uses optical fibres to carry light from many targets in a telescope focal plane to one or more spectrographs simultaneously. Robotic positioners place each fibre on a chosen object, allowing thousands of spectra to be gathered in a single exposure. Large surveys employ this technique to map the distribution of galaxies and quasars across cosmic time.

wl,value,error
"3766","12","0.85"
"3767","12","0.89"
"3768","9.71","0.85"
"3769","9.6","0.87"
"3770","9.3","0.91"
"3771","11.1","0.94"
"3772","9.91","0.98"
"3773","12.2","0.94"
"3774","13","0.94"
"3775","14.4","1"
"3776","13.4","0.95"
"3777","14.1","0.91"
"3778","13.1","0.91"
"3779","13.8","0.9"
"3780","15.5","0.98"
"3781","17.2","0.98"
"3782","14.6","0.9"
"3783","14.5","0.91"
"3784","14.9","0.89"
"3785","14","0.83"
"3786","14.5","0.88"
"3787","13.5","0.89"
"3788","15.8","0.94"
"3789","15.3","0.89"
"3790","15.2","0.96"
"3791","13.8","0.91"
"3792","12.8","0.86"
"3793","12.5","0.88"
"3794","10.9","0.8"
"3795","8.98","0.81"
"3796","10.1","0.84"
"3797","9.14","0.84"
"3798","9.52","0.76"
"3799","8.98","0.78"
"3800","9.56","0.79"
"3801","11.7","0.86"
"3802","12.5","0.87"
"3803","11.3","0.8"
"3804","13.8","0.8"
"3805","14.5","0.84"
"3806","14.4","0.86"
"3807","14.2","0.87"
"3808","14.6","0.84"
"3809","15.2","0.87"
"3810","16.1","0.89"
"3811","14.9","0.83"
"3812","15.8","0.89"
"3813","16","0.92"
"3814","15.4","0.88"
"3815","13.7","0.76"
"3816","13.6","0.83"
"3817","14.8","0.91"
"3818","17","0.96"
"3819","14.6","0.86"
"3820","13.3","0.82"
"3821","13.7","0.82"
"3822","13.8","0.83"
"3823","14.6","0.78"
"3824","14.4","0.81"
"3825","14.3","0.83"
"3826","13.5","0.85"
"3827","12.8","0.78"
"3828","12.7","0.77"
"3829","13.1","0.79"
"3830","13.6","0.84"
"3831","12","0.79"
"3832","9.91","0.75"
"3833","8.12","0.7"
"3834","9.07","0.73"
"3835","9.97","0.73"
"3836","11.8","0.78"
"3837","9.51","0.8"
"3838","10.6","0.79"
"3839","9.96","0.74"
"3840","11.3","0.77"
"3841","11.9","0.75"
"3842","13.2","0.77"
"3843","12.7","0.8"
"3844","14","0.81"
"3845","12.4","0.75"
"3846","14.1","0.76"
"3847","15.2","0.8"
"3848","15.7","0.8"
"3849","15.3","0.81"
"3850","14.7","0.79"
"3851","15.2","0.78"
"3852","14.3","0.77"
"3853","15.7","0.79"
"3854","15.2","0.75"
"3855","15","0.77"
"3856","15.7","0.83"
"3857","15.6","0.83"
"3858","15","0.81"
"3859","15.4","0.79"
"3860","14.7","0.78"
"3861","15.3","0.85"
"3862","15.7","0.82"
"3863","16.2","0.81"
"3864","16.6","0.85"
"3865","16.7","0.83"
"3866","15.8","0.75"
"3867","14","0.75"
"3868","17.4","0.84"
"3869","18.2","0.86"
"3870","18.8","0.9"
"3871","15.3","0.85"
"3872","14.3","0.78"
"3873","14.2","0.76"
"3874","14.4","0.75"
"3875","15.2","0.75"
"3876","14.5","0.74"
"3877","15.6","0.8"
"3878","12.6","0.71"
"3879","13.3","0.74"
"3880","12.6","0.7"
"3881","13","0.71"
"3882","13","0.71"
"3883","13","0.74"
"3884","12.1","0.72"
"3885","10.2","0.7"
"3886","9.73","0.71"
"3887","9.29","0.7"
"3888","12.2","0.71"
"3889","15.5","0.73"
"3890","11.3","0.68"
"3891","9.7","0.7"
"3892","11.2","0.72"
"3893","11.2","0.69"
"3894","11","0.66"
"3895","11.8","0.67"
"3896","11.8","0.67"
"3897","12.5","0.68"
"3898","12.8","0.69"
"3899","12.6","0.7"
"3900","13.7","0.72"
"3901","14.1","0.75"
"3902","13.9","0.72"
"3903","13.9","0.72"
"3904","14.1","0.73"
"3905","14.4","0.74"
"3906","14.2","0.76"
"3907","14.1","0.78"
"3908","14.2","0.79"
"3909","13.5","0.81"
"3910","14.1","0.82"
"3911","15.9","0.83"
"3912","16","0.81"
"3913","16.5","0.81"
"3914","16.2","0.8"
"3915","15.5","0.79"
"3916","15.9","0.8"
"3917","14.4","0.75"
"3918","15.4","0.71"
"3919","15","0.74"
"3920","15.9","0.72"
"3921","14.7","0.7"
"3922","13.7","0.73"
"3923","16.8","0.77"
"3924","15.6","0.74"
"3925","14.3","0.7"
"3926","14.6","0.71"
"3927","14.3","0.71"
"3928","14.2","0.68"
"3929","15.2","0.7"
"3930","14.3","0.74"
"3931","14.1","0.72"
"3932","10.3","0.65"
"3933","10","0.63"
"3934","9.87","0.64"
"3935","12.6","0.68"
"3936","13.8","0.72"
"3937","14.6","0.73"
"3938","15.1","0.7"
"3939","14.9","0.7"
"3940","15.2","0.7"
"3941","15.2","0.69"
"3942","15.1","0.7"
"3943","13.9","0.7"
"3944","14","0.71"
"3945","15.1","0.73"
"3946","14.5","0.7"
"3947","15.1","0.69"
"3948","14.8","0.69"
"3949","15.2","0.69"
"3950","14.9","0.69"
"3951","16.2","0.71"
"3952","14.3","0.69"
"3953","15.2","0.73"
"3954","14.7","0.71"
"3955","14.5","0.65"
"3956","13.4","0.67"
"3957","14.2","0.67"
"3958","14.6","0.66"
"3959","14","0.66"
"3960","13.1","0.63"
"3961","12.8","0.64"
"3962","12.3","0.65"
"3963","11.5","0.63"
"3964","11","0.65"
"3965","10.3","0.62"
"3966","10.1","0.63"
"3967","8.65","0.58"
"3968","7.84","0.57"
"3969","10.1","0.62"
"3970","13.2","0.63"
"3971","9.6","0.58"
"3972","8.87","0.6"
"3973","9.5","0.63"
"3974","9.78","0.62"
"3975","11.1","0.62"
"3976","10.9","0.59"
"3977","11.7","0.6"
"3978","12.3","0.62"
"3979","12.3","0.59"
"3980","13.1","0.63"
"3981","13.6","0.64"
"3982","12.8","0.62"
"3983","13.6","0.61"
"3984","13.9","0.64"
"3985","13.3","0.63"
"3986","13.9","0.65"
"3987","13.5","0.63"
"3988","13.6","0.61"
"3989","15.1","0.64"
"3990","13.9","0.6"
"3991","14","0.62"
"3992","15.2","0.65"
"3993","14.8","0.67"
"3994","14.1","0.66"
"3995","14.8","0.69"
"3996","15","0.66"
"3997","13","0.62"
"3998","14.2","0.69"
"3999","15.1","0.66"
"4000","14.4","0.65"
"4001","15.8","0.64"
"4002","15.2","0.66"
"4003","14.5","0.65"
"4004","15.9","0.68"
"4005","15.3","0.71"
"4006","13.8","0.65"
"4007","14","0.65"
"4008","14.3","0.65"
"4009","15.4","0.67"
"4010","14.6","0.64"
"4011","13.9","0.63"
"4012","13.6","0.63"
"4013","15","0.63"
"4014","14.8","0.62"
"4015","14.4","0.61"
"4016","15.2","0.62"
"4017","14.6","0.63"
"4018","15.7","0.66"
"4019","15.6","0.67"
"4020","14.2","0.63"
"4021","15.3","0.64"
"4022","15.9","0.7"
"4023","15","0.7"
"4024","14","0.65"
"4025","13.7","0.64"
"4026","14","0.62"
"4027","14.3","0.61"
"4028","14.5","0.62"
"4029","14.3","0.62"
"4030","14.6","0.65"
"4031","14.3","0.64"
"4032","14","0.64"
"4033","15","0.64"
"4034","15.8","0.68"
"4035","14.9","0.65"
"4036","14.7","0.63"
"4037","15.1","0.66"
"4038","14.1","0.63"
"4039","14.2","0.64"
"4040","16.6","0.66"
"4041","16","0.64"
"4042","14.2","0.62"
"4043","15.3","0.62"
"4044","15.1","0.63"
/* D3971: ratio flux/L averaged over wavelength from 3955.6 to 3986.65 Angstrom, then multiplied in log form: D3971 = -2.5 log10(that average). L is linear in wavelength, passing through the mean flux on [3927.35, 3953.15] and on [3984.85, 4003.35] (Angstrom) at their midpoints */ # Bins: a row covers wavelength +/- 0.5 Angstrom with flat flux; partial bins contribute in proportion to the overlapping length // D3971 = 0.20 mag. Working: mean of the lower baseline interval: 14.1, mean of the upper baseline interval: 14.4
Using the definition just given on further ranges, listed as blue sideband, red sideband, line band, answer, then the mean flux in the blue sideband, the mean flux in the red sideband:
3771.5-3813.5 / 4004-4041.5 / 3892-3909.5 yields 0.071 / 13.3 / 14.7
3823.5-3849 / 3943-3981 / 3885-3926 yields -0.102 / 12.3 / 12.6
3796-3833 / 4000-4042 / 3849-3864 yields -0.129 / 13.3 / 14.8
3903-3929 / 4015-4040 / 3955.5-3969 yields 0.253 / 14.9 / 14.7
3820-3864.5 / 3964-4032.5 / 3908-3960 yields -0.078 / 13.5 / 13.5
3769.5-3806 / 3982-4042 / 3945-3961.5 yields -0.029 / 12.8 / 14.6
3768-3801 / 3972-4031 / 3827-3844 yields 0.142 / 12.6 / 14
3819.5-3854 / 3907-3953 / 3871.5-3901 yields 0.096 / 12.9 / 14.6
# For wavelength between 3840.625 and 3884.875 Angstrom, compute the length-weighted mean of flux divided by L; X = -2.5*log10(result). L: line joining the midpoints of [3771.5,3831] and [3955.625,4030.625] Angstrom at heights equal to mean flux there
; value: -0.09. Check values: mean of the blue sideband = 13.5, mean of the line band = 14.7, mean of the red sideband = 13.5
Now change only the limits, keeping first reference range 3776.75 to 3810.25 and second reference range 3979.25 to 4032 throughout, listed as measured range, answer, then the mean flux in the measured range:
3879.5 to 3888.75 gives 0.17 mag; 11.8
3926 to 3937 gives 0.08 mag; 13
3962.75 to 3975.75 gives 0.37 mag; 10.1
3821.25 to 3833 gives 0.04 mag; 13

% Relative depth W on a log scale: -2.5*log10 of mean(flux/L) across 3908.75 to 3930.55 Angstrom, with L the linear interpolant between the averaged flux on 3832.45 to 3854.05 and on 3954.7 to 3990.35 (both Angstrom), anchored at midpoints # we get -0.22 mag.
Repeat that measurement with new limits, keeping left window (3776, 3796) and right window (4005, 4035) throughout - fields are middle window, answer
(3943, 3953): -0.036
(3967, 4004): 0.122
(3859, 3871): -0.152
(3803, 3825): -0.051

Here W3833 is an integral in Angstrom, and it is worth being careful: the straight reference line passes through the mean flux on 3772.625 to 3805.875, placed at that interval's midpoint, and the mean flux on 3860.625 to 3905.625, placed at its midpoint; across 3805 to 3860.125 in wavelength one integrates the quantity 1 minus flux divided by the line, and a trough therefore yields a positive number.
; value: -1.59 Angstrom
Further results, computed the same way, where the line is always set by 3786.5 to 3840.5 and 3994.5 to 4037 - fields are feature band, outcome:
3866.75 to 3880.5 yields -1.7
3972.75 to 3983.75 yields 1.8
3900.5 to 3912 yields -0.5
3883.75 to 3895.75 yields 2.0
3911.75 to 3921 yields -1.2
